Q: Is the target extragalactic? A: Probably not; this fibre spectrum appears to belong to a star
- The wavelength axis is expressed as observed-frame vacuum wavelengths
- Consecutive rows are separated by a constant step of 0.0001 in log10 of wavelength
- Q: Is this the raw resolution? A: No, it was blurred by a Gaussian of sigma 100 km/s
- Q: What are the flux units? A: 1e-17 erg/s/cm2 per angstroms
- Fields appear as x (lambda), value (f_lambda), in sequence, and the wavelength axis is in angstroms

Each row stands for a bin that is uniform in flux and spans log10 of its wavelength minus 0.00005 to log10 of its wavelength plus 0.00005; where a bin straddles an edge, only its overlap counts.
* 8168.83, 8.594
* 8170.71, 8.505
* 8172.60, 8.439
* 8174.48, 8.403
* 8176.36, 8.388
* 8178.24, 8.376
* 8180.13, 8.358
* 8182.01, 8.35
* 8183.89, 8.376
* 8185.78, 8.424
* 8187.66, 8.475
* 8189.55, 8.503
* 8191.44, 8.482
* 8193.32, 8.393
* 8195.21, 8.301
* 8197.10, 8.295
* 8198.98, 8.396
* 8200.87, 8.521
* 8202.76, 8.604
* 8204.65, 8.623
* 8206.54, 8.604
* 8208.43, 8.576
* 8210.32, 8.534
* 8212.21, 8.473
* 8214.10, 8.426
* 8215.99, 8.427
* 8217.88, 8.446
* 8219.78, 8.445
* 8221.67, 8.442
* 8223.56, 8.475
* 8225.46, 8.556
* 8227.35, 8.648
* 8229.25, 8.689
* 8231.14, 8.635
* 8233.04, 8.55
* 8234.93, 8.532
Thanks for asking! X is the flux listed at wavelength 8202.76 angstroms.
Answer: 8.604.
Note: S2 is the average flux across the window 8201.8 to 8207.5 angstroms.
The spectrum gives 8.61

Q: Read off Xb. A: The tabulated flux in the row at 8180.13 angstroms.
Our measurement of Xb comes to 8.358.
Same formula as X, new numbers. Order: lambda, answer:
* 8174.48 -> 8.403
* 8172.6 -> 8.439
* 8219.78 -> 8.445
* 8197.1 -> 8.295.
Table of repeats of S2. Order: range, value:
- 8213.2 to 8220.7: 8.43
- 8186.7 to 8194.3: 8.46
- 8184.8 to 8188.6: 8.45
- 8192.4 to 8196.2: 8.33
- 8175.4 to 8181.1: 8.38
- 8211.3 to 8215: 8.45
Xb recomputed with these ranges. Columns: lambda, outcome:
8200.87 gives 8.521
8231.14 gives 8.635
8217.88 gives 8.446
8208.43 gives 8.576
